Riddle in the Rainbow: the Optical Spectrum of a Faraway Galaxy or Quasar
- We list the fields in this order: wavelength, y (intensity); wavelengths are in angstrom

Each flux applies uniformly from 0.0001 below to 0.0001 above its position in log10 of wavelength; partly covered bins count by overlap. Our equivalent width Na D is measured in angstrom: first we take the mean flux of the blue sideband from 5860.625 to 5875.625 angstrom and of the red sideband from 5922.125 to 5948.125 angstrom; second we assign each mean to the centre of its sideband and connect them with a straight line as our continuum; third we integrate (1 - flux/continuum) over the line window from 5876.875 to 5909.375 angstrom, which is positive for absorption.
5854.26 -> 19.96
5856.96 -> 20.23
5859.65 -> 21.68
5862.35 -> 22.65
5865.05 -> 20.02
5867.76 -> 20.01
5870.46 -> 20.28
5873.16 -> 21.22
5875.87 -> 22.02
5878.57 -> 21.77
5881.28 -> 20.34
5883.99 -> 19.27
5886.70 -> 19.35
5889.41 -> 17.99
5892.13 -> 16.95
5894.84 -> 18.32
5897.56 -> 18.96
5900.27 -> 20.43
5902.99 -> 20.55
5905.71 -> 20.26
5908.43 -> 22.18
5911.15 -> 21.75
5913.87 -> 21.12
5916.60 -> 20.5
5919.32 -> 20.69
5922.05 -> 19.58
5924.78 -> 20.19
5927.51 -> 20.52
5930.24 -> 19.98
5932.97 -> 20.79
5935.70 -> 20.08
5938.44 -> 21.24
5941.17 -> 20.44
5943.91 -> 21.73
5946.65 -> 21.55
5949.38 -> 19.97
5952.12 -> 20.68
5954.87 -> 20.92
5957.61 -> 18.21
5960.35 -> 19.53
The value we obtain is 1.8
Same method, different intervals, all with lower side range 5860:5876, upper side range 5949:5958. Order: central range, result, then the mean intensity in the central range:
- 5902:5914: -0.4 angstrom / 21.2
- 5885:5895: 1.2 angstrom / 18.2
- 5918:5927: 0.1 angstrom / 20.2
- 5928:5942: -0.1 angstrom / 20.5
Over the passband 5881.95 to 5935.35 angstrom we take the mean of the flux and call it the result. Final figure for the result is 20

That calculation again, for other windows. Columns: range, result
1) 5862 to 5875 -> 20.7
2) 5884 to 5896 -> 18.3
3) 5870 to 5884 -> 21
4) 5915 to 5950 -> 20.6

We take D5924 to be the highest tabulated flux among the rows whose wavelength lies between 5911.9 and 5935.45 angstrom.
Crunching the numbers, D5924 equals 21.12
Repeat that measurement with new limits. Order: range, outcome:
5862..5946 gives 22.65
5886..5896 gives 19.35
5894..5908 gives 20.55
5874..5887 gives 22.02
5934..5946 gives 21.73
